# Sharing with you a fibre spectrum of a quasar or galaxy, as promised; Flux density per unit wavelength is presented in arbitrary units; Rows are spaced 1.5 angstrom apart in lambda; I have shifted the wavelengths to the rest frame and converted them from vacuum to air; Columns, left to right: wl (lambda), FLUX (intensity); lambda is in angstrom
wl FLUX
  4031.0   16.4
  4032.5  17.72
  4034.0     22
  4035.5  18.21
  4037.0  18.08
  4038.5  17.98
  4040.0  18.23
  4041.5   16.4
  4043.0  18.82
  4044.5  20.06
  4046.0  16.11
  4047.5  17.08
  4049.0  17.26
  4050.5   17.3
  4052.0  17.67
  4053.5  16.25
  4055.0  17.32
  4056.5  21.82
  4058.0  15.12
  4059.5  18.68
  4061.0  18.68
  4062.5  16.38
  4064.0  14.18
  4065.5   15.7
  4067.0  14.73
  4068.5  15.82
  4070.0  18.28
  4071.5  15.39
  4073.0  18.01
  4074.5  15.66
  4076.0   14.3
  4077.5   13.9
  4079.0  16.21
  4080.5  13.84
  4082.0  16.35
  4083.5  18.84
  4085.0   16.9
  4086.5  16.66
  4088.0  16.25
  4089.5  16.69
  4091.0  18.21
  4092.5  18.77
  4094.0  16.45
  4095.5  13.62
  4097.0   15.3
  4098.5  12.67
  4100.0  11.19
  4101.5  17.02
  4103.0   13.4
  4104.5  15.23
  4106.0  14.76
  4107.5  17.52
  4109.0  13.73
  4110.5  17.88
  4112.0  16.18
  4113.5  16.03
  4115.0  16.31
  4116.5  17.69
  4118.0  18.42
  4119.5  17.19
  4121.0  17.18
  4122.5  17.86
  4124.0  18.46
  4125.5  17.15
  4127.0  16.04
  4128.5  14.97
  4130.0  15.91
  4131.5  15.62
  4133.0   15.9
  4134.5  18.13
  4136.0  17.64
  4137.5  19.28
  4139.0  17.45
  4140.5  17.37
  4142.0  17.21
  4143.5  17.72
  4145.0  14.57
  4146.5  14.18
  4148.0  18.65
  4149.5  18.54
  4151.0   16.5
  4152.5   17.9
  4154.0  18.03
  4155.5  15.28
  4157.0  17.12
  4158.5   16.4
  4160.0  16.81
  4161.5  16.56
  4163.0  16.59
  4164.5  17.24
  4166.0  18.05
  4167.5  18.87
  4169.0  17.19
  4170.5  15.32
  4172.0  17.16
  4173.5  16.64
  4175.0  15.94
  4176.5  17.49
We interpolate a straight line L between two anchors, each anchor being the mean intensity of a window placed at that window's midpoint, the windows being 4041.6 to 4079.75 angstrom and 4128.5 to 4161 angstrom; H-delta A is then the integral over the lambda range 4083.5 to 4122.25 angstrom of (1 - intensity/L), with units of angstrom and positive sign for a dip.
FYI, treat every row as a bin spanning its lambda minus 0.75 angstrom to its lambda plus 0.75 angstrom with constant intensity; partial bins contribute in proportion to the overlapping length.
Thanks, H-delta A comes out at 1.7 angstrom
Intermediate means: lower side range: 16.8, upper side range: 16.9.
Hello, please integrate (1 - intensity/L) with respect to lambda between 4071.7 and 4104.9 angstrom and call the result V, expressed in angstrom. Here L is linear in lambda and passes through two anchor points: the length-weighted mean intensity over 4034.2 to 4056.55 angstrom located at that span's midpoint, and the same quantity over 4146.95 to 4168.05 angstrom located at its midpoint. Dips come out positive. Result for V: 3.7 angstrom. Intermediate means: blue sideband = 17.9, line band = 15.7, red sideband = 17.3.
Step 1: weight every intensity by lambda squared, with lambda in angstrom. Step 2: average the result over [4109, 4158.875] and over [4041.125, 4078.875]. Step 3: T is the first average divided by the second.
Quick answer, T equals 1.0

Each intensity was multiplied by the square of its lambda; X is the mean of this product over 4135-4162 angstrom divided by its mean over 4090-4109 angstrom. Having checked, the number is 1.14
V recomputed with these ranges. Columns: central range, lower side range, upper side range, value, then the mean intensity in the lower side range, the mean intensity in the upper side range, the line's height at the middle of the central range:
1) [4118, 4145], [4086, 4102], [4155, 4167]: -1.3 angstrom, 15.7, 16.8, 16.3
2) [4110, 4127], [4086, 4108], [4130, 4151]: -1.0 angstrom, 15.5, 17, 16.3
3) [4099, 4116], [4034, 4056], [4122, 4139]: 1.8 angstrom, 17.8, 17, 17.2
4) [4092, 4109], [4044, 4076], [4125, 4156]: 1.9 angstrom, 16.9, 16.9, 16.9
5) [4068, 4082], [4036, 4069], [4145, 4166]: 1.2 angstrom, 17.3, 16.9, 17.2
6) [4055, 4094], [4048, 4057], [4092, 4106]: -0.7 angstrom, 17.8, 14.8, 16.4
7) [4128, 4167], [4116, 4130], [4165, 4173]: 0.7 angstrom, 17.1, 17.3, 17.2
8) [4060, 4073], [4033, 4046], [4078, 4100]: 0.6 angstrom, 18.6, 16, 17.2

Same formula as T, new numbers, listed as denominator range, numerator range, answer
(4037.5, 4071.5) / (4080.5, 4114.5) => 0.94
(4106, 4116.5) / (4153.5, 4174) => 1.07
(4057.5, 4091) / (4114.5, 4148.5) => 1.07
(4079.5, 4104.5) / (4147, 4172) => 1.13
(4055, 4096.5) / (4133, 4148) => 1.07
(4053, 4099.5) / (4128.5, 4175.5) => 1.08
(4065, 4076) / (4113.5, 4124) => 1.11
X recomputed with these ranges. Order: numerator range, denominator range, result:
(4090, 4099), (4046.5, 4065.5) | 0.94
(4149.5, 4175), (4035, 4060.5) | 1.01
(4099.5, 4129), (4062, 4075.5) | 1.04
